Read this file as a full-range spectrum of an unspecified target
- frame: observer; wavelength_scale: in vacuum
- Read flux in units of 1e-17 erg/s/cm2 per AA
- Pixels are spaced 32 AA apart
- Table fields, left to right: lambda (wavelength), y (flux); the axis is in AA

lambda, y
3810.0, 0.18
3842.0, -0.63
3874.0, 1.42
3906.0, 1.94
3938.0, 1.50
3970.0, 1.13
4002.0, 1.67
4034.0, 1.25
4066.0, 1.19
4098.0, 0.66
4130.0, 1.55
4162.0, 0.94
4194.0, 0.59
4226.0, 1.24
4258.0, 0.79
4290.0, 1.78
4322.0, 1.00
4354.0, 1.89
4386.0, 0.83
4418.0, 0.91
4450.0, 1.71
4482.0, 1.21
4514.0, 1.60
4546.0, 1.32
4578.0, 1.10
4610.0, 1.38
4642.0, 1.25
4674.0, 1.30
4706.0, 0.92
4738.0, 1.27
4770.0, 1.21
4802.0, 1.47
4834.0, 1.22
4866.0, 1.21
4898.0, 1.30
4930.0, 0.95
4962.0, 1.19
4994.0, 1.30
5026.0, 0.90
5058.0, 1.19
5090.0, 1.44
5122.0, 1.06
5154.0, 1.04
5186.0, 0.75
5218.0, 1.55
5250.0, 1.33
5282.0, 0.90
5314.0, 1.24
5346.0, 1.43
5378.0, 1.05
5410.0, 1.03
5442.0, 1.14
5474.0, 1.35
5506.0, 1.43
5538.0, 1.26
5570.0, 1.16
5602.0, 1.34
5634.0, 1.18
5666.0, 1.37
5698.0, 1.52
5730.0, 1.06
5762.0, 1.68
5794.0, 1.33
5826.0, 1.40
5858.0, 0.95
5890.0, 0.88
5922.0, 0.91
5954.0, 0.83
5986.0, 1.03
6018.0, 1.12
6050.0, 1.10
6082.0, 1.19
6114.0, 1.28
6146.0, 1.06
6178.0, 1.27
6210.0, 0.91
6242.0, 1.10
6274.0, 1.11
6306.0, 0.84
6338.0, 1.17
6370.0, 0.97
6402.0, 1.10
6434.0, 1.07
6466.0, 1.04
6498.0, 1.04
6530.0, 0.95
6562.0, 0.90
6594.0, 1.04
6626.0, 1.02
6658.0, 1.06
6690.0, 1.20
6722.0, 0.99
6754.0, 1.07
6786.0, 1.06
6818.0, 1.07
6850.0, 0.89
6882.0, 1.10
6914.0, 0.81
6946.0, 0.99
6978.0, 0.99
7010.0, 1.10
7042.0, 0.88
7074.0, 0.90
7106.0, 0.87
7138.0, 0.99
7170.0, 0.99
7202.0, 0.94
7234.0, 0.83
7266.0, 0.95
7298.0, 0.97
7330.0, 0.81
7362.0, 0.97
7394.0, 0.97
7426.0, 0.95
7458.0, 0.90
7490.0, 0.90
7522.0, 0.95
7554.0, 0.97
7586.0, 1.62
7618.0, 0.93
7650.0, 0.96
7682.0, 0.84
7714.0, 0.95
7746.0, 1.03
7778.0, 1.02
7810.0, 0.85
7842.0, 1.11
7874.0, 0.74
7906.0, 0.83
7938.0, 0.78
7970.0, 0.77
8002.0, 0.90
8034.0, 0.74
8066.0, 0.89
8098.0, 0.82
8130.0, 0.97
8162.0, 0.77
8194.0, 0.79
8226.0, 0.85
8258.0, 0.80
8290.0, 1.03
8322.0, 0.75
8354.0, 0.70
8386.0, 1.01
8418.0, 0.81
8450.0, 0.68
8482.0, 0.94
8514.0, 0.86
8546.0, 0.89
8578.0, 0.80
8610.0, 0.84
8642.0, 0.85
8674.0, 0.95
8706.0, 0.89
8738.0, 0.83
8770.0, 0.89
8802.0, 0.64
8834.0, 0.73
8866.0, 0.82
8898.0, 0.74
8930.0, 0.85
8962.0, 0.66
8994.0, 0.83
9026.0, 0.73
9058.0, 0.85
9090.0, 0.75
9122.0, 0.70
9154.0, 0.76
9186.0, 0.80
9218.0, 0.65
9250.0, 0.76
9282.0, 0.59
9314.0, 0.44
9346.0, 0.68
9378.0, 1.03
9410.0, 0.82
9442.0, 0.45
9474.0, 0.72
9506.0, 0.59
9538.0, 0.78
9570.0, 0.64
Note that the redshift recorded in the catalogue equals 0.153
